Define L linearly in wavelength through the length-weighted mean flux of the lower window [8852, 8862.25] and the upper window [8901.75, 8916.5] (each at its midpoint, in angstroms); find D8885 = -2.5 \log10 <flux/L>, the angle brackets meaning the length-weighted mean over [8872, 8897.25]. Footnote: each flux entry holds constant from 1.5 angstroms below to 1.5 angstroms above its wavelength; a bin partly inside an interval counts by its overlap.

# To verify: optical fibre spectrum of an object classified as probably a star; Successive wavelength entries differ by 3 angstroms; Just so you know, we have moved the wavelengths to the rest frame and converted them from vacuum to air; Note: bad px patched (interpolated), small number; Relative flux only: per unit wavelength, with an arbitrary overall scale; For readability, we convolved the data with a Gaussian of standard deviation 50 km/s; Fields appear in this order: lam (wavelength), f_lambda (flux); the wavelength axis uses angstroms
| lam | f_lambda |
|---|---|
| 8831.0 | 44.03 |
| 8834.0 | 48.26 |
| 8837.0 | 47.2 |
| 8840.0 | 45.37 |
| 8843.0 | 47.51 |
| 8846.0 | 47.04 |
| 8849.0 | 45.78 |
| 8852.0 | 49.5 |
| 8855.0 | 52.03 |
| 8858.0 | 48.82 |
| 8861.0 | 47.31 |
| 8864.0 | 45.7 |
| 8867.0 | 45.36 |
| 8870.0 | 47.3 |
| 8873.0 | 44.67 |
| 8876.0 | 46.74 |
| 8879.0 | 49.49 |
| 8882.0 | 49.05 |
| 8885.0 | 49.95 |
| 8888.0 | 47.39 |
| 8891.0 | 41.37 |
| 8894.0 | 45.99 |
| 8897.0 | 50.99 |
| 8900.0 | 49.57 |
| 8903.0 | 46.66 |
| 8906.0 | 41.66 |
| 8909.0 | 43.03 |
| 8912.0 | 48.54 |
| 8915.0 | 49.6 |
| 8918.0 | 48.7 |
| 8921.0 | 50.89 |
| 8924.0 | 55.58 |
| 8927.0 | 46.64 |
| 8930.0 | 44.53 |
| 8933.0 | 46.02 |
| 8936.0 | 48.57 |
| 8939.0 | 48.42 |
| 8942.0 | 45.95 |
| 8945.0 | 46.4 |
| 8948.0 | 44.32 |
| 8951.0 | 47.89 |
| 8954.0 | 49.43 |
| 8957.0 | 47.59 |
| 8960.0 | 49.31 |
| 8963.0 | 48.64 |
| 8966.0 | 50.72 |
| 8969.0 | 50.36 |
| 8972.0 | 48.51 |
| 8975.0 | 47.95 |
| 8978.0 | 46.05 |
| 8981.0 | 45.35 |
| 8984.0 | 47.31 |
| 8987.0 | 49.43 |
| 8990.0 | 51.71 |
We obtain 0.01 mag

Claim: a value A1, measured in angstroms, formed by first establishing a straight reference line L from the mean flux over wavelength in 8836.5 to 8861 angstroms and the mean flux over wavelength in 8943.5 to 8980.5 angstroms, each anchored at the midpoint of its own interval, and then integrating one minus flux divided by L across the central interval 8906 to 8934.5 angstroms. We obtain 0.1 angstroms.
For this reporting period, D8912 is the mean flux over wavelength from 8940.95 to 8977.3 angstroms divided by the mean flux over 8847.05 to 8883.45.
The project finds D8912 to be 1.01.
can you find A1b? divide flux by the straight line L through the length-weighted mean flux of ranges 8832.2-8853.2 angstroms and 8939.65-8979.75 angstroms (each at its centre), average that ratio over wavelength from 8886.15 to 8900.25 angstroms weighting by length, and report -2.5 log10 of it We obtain 0.013 mag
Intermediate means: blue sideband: 47.2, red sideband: 47.9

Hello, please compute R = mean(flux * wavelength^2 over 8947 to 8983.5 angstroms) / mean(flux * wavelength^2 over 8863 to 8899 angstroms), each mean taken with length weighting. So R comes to 1.0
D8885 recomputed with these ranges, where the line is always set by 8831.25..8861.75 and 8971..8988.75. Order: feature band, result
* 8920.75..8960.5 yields -0.01 mag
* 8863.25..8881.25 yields 0.02 mag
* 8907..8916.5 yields 0.02 mag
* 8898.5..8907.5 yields 0.04 mag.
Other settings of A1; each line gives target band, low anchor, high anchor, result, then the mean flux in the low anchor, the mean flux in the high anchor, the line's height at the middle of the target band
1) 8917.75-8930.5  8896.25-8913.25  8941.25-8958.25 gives -0.81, 46.5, 47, 46.7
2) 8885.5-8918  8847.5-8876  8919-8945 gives 0.79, 47.4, 48.2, 47.8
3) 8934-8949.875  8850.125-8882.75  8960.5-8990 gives 0.50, 47.8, 48.5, 48.3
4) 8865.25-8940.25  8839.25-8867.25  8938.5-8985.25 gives 0.32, 47.6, 47.8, 47.7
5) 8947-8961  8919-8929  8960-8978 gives 0.49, 50.6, 49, 49.5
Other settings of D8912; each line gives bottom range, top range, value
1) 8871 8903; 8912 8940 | 1.03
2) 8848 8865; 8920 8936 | 1.01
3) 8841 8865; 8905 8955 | 0.99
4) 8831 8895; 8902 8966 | 1.01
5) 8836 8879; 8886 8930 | 1.01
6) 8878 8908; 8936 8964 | 1.01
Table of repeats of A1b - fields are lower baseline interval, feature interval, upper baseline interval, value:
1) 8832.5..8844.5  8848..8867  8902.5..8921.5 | -0.02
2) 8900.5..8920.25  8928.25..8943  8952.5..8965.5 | 0.03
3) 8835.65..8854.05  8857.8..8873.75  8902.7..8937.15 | 0.02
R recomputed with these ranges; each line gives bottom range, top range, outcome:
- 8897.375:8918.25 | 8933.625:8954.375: 1.01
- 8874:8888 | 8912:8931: 1.03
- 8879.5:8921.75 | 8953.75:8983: 1.04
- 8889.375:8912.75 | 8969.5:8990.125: 1.06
